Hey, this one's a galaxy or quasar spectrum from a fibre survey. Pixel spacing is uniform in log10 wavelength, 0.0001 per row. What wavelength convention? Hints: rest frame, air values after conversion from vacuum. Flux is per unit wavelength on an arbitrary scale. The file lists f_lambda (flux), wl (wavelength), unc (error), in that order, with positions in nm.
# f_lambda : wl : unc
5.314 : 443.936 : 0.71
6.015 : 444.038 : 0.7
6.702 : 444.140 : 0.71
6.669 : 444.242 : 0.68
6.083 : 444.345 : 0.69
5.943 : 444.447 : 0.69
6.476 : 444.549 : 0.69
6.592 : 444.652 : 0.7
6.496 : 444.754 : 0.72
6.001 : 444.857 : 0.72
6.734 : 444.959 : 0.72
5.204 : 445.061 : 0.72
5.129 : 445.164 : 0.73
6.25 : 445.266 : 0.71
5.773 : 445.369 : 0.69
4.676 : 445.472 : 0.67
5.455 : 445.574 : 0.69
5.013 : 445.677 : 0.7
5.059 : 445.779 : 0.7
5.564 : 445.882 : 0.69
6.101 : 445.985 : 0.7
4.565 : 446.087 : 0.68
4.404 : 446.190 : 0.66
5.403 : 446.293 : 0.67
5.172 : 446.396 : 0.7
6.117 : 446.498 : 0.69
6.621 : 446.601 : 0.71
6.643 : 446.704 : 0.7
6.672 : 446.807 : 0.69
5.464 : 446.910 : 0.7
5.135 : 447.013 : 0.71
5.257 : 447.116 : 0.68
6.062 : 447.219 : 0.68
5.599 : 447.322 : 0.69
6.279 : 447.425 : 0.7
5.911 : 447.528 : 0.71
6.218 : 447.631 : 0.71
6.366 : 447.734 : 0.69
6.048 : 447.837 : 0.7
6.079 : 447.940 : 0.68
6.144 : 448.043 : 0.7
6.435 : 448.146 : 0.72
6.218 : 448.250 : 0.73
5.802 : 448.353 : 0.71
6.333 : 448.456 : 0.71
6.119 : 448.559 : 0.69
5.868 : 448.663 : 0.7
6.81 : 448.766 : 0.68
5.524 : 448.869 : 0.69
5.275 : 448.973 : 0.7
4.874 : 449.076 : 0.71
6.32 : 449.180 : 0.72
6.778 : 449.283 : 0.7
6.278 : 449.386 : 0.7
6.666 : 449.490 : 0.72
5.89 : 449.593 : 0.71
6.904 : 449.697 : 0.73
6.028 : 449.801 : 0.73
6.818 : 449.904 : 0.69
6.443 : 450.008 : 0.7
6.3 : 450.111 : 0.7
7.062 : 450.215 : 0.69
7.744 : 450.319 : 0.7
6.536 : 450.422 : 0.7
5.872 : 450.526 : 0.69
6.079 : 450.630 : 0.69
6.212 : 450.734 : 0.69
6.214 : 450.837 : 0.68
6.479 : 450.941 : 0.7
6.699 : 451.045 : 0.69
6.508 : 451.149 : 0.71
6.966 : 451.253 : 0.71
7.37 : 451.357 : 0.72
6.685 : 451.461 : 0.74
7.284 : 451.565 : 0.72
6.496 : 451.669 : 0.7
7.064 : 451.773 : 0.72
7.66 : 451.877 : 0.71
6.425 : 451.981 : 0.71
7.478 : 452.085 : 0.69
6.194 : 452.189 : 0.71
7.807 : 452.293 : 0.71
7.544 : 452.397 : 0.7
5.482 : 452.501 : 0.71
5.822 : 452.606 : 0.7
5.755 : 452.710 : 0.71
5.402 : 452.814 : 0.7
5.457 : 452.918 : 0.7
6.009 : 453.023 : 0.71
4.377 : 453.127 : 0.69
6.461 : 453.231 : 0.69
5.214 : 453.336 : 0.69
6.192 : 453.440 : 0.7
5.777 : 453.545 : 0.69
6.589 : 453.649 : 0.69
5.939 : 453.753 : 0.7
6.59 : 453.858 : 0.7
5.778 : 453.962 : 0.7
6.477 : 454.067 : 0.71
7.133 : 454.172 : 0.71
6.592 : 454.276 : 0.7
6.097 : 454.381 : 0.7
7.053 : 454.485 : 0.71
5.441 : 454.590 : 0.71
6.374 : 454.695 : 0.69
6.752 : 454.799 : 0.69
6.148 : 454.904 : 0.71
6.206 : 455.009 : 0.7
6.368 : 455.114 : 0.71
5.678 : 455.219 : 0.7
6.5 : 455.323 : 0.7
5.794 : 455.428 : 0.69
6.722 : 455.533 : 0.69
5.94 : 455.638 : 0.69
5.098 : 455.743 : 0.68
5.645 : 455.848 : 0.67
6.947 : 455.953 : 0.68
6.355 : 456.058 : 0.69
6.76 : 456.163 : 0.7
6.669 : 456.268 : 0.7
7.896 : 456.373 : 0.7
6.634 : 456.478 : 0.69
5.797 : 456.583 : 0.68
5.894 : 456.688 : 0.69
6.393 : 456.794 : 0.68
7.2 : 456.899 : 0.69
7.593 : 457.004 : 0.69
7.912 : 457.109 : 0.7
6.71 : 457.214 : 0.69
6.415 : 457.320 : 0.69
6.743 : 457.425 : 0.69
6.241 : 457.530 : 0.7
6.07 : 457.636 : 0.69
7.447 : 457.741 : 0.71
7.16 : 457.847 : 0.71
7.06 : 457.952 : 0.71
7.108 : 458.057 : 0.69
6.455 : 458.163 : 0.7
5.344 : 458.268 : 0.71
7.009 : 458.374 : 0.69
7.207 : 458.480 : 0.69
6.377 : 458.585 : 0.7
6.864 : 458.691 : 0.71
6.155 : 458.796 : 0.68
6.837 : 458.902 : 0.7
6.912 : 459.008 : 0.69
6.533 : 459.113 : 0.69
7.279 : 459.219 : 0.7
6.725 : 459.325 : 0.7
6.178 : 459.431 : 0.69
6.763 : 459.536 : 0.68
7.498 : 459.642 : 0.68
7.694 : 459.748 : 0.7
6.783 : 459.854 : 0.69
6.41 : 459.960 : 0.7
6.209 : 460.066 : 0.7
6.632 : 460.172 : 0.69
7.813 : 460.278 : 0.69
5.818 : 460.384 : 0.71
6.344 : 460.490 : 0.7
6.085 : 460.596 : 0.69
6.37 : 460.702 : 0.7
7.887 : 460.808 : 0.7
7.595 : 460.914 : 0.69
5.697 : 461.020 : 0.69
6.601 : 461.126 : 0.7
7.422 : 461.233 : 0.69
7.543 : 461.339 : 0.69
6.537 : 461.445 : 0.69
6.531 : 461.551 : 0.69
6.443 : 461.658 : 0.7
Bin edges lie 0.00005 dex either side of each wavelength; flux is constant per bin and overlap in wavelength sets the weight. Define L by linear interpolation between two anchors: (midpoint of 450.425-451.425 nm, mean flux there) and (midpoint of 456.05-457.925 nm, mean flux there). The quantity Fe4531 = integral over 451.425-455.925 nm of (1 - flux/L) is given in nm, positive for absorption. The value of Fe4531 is 0.240 nm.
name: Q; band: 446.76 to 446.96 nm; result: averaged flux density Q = 6.06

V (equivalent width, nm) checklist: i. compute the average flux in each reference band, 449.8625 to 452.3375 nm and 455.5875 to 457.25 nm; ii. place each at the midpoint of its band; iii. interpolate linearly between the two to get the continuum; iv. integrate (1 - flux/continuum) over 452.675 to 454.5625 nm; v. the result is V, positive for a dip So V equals 0.18 nm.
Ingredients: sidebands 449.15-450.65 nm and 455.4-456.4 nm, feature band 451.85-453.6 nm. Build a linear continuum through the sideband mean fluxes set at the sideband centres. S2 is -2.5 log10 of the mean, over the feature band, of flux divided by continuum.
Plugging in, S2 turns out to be 0.05 mag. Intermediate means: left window 6.53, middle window 6.16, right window 6.36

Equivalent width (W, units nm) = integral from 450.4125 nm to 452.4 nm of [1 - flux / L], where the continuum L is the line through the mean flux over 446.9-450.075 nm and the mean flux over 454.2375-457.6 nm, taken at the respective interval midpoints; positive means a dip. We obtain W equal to -0.17 nm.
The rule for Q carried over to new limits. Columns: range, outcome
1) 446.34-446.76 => 6.14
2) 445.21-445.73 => 5.43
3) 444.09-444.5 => 6.35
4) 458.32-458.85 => 6.71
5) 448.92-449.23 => 5.47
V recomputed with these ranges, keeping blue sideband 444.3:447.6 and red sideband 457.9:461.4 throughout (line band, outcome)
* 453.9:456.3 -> 0.054 nm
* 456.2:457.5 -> -0.051 nm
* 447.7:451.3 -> -0.175 nm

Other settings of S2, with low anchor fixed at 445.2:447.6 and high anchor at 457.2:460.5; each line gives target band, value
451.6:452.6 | -0.124 mag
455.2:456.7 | 0.025 mag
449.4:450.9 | -0.092 mag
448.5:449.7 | -0.040 mag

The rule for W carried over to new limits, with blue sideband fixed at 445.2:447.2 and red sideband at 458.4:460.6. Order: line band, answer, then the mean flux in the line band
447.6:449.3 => -0.091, 6.06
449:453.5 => -0.309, 6.41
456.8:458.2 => -0.077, 6.92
